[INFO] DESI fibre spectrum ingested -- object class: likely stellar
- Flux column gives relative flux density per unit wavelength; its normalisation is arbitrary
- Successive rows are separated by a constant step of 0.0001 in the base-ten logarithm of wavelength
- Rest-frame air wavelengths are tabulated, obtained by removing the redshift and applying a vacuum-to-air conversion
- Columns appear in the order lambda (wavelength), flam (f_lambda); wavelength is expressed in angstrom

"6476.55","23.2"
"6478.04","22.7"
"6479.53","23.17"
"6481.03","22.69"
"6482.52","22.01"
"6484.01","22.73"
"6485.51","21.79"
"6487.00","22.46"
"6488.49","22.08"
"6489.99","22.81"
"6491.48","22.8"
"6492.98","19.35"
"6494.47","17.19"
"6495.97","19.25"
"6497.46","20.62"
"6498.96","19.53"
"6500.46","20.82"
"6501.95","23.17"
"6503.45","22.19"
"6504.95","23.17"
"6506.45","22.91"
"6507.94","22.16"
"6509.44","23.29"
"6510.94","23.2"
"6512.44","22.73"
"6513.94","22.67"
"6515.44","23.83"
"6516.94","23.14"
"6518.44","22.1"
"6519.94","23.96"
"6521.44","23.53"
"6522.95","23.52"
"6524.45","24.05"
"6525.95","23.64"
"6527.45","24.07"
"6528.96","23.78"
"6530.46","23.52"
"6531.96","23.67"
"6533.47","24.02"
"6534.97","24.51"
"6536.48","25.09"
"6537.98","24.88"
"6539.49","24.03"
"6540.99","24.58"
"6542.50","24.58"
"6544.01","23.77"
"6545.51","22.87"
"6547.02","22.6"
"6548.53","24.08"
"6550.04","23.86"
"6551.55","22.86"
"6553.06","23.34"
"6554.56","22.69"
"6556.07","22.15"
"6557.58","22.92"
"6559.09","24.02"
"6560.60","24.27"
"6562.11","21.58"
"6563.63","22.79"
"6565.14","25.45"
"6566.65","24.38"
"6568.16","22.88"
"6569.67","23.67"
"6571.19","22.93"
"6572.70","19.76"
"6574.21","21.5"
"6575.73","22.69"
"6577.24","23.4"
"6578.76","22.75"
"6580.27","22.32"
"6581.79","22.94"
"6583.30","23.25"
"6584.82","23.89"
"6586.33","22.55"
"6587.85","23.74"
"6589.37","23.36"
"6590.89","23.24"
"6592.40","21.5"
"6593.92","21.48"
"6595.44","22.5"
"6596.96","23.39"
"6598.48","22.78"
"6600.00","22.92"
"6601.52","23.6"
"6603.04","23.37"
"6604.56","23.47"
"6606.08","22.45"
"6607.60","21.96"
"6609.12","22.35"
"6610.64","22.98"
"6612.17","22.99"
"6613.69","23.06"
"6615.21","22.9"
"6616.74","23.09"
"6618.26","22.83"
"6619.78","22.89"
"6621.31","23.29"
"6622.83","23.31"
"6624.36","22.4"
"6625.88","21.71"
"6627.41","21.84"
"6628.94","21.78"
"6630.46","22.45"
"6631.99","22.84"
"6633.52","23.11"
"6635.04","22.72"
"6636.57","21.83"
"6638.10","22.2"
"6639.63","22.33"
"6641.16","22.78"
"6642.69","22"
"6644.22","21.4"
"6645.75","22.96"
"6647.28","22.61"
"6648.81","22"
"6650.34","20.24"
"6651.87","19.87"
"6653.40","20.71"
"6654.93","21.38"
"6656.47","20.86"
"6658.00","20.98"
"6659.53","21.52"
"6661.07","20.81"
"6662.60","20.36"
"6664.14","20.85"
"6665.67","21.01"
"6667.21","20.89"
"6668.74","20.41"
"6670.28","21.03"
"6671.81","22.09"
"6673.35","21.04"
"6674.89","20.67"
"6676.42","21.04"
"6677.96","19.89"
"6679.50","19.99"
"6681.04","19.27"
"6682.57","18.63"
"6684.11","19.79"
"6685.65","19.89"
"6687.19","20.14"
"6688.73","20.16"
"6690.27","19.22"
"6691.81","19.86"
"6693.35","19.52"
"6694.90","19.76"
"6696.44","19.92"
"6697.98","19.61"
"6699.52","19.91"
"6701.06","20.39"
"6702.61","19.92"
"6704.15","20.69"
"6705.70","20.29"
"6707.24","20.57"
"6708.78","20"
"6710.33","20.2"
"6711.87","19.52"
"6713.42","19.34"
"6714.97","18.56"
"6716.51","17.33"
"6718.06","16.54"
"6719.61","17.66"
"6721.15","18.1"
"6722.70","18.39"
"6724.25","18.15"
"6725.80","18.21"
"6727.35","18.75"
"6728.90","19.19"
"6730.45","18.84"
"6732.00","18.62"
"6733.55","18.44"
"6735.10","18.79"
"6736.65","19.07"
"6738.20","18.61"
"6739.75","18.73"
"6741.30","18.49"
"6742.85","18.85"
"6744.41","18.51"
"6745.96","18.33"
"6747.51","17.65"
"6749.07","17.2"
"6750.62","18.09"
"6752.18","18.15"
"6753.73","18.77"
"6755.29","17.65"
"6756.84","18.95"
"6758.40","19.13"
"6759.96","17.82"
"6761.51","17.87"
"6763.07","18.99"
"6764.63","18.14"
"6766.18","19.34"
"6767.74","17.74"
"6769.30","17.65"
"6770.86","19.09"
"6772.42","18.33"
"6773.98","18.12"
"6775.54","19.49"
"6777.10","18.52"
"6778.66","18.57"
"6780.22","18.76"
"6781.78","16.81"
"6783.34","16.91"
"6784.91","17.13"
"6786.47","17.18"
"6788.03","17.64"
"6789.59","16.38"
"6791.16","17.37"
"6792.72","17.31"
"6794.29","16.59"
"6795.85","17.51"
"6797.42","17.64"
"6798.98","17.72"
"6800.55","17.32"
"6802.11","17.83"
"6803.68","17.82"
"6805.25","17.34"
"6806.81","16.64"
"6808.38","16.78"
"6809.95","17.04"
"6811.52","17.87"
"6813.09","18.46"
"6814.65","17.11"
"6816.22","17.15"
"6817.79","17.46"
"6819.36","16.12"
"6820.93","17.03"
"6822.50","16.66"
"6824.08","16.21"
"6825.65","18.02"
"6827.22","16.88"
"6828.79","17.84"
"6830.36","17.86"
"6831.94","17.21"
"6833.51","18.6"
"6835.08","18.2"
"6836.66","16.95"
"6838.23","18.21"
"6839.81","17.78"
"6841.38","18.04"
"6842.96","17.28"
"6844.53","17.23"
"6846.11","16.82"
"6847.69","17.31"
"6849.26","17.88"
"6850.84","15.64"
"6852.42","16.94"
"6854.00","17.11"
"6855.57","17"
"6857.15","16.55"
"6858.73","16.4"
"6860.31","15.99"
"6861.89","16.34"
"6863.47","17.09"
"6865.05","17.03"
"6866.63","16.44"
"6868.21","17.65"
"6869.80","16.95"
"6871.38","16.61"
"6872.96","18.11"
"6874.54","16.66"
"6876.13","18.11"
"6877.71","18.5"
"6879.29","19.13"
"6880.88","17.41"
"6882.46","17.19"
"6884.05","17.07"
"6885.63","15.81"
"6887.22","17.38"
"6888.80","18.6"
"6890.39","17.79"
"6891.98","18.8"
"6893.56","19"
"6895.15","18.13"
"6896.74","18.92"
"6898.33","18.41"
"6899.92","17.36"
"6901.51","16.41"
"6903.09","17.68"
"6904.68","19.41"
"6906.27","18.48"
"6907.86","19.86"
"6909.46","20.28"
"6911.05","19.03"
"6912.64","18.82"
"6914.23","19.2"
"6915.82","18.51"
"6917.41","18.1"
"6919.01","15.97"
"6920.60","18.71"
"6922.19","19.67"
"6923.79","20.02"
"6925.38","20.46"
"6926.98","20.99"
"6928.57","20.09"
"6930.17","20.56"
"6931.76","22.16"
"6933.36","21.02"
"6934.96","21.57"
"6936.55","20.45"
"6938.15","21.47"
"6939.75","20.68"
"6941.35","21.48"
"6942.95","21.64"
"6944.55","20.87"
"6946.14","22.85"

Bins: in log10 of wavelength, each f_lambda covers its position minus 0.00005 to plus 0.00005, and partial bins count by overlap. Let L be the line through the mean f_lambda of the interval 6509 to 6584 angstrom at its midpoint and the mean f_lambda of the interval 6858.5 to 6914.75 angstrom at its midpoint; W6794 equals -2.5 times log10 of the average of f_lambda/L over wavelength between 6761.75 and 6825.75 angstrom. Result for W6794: 0.10 mag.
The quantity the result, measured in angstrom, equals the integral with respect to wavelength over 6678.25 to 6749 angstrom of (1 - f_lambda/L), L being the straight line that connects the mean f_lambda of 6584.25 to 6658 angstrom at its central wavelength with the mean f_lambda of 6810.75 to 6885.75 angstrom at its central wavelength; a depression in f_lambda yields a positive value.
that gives 4.27 angstrom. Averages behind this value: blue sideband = 22.4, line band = 19.1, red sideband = 17.3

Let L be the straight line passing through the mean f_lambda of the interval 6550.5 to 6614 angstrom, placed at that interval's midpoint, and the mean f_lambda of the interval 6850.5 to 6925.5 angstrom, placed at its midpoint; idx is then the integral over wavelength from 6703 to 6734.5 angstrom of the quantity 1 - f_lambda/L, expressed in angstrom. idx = 2.7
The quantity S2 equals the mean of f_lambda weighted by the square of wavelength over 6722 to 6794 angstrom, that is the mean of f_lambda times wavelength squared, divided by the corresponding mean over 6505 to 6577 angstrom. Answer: 0.8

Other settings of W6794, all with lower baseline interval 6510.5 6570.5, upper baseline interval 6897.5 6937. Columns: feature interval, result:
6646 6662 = 0.06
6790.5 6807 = 0.19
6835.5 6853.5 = 0.17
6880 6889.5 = 0.14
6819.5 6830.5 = 0.19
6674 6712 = 0.10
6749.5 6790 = 0.16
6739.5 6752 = 0.17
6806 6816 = 0.18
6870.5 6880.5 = 0.11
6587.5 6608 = 0.00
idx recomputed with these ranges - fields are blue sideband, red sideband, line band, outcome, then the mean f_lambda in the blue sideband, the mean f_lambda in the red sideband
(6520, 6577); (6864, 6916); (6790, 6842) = 4.85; 23.5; 18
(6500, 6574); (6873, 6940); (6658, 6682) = 1.13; 23.3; 18.9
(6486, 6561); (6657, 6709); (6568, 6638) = -3.53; 22.9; 20.3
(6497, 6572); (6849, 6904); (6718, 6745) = 1.89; 23.3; 17.4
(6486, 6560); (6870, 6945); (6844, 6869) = 3.41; 22.9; 19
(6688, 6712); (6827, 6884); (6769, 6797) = 1.23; 20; 17.3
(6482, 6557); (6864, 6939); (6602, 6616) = -0.64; 22.8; 18.6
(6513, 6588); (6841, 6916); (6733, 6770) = 2.80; 23.4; 17.7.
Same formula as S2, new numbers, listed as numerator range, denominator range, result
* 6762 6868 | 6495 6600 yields 0.82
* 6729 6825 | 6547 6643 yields 0.83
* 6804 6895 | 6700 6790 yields 0.97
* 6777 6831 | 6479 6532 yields 0.85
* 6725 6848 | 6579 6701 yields 0.86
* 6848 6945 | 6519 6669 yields 0.89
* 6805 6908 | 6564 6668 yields 0.84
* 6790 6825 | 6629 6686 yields 0.85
